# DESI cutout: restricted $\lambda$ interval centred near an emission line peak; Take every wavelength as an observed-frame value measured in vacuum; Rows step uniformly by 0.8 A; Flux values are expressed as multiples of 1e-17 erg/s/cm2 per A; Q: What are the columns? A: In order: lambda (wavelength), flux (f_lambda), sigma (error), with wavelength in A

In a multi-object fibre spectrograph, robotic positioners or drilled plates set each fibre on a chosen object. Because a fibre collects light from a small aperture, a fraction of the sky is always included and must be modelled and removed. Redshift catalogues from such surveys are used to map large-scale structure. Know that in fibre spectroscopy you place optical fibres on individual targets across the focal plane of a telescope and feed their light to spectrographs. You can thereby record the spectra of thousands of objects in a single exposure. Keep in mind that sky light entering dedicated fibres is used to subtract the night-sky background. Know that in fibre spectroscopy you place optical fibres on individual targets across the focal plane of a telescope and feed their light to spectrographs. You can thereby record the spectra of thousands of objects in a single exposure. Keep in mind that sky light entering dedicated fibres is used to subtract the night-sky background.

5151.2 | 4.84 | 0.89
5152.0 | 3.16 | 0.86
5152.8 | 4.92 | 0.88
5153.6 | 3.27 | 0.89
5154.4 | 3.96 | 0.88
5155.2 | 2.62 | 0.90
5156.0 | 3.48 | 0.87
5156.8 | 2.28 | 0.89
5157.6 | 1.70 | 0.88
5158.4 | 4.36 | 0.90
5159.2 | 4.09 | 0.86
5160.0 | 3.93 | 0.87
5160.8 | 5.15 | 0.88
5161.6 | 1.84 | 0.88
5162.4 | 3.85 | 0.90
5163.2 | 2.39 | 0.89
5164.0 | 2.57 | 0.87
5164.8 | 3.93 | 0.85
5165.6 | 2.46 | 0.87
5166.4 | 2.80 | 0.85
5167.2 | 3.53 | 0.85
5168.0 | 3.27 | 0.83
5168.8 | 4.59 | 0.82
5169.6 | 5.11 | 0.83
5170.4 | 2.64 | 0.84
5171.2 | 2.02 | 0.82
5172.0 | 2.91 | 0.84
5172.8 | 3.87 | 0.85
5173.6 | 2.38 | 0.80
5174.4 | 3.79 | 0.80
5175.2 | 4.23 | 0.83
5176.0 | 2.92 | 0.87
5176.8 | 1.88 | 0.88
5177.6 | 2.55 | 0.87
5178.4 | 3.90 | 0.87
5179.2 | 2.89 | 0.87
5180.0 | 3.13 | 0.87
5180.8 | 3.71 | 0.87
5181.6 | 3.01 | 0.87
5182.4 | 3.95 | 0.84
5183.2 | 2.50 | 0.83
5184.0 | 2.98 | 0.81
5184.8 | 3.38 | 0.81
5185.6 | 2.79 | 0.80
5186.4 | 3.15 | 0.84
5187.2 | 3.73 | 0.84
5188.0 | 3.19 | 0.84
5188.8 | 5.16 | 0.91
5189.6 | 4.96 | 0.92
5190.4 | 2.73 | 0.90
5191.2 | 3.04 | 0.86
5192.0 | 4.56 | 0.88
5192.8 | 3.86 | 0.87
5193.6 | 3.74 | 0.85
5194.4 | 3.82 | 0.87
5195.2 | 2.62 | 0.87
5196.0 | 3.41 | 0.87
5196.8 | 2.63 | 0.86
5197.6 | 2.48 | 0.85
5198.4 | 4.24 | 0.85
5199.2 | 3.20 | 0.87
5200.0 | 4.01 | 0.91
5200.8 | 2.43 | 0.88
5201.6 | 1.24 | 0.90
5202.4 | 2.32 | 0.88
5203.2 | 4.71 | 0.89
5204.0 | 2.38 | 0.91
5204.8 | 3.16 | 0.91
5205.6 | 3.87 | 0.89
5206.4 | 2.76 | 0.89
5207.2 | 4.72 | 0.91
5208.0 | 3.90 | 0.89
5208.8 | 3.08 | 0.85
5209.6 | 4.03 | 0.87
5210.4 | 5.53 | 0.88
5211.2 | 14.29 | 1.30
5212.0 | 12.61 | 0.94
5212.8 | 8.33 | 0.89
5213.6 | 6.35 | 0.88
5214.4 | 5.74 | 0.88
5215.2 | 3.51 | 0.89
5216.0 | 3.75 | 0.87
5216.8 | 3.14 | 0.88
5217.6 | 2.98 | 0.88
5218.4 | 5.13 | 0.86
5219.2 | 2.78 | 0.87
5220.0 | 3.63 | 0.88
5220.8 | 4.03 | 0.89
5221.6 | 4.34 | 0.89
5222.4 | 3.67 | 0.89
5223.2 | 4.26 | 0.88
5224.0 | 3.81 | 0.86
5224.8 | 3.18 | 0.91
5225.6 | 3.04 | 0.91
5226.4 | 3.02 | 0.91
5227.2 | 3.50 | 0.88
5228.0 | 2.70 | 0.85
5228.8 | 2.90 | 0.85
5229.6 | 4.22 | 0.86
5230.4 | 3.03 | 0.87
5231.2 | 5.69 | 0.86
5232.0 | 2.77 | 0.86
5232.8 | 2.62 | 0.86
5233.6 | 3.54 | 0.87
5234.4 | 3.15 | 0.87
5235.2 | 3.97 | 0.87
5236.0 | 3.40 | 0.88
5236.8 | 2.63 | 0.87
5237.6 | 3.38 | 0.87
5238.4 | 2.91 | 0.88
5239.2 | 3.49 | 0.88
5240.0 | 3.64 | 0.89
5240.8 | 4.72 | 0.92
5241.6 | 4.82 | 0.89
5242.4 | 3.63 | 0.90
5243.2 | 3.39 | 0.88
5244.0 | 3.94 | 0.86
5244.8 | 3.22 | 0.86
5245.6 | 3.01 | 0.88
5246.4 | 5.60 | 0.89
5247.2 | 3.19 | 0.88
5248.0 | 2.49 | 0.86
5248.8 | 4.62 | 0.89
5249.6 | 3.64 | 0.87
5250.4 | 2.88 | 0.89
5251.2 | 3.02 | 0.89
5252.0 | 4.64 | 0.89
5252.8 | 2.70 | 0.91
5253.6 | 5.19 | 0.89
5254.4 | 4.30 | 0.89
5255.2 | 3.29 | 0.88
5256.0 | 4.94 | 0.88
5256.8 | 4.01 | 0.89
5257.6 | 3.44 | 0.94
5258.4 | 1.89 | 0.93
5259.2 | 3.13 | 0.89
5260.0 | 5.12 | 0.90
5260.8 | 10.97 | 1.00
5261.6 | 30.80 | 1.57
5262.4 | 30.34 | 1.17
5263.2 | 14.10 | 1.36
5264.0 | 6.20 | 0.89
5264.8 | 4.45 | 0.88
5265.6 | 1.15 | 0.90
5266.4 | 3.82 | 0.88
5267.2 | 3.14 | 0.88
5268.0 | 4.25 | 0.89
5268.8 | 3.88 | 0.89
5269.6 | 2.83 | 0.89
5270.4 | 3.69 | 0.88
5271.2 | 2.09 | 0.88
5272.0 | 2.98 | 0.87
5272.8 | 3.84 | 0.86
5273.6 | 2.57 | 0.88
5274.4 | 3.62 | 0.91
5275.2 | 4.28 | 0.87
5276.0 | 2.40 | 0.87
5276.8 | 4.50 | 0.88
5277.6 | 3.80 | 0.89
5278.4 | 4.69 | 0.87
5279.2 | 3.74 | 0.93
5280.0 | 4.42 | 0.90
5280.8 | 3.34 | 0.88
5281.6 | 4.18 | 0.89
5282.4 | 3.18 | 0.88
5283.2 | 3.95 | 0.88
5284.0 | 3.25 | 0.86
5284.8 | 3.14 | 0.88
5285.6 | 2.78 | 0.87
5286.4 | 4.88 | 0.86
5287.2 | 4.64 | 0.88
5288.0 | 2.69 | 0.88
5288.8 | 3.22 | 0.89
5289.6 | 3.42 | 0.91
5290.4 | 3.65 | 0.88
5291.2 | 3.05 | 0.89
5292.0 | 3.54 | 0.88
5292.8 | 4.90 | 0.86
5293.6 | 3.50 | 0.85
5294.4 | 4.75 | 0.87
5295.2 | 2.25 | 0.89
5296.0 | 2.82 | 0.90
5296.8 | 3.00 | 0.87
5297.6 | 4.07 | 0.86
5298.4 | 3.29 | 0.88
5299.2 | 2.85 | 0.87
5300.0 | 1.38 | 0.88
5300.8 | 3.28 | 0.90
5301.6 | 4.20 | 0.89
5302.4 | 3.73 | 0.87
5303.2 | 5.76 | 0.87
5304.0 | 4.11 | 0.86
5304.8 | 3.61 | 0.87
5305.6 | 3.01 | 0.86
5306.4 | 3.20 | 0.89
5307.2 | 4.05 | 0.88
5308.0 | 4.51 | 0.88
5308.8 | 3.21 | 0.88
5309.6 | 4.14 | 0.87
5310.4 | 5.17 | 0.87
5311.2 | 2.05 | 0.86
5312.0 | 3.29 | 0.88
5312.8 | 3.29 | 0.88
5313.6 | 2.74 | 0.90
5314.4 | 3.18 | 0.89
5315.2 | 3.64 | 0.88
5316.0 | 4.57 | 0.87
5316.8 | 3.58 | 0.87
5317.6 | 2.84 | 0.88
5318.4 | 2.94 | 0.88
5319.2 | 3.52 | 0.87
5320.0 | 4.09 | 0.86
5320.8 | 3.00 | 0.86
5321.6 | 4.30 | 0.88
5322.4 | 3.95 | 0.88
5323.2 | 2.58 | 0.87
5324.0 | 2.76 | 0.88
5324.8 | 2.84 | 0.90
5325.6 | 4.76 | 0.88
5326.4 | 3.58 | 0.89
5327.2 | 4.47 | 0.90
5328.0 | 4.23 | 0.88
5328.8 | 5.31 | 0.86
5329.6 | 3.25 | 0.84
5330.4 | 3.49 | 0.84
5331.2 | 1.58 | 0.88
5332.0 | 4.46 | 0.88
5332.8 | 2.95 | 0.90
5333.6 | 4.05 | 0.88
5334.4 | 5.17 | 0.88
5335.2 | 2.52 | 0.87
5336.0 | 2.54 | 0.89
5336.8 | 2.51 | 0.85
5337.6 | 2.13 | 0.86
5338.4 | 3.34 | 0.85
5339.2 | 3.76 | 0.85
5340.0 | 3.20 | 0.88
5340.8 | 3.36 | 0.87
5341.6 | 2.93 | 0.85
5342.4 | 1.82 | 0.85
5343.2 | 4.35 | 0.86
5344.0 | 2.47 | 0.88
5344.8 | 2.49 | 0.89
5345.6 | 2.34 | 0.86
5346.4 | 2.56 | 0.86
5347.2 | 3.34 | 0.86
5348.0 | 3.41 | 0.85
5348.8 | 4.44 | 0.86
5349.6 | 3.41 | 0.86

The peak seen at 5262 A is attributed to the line [O III] 5007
